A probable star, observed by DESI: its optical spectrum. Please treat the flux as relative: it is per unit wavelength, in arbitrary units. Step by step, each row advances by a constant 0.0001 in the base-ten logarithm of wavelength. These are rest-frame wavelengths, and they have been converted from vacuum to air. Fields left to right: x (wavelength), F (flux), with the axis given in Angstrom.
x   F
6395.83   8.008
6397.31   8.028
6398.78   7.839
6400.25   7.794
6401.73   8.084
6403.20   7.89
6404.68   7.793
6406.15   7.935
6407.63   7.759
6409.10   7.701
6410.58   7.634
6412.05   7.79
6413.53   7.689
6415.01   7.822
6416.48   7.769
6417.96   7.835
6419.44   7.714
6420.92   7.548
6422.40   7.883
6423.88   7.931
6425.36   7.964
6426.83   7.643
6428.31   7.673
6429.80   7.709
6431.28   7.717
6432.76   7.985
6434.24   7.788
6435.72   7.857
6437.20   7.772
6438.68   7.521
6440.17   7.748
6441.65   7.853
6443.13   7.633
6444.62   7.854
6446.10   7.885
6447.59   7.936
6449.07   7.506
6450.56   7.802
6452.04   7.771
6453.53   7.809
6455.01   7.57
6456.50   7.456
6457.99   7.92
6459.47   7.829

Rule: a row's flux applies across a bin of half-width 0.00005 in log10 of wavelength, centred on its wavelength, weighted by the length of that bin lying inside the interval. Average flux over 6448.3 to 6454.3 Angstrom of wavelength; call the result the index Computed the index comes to 7.73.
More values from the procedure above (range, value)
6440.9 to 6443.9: 7.74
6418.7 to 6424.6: 7.76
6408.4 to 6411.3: 7.66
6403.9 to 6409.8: 7.8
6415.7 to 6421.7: 7.72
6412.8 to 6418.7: 7.78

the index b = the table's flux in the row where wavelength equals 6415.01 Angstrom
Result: 7.822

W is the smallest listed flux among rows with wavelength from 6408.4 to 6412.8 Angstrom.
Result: 7.634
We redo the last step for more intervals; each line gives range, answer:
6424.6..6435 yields 7.643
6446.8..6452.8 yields 7.506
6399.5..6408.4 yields 7.759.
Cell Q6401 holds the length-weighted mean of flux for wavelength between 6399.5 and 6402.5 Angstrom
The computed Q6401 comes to 7.94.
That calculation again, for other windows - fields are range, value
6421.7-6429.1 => 7.82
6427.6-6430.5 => 7.67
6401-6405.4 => 7.92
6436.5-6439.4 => 7.65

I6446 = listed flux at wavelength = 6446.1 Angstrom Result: 7.885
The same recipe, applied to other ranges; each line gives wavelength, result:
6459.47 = 7.829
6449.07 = 7.506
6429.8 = 7.709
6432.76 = 7.985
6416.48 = 7.769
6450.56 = 7.802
